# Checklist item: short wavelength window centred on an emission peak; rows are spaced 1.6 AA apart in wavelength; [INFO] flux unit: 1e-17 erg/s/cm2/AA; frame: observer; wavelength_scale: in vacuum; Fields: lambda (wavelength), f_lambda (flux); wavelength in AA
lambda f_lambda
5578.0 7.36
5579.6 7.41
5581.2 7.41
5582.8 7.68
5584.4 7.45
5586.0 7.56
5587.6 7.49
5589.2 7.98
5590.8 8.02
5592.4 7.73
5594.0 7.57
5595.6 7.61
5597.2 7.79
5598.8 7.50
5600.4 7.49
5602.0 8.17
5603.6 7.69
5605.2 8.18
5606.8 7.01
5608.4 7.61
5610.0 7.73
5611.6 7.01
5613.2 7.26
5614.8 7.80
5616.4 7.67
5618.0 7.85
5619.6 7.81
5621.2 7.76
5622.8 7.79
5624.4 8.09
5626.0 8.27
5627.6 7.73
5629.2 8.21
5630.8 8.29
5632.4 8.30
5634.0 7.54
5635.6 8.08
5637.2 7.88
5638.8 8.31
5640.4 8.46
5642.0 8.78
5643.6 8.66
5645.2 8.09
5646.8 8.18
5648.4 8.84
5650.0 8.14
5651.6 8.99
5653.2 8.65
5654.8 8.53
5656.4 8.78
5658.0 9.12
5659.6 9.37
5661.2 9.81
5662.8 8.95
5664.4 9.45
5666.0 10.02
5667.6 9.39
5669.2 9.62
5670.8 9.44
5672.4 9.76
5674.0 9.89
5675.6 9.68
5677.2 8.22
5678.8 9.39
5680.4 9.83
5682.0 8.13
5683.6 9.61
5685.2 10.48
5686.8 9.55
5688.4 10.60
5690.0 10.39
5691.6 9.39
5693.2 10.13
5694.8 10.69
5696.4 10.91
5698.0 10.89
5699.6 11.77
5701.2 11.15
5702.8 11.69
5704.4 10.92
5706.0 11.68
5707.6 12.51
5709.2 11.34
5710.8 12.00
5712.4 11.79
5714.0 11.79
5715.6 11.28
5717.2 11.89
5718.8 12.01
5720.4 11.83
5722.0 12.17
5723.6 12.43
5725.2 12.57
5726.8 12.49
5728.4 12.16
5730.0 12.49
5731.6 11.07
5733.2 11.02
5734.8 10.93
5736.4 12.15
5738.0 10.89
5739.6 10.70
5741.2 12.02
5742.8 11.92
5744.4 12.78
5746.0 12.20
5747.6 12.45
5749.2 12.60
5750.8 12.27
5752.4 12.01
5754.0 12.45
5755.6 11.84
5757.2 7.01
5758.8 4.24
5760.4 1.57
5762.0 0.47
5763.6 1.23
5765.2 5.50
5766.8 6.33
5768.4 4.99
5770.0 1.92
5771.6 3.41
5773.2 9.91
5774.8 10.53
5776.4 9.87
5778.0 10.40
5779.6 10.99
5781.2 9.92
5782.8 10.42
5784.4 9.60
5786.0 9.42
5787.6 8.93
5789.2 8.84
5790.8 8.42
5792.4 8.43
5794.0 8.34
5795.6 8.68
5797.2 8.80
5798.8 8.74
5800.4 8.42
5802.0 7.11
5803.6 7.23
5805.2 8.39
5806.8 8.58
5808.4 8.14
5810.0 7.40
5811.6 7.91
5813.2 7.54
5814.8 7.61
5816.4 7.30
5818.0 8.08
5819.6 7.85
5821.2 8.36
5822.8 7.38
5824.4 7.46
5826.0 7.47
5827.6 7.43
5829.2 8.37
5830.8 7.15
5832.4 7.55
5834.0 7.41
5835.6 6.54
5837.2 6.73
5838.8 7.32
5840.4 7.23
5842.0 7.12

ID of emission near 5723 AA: C IV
